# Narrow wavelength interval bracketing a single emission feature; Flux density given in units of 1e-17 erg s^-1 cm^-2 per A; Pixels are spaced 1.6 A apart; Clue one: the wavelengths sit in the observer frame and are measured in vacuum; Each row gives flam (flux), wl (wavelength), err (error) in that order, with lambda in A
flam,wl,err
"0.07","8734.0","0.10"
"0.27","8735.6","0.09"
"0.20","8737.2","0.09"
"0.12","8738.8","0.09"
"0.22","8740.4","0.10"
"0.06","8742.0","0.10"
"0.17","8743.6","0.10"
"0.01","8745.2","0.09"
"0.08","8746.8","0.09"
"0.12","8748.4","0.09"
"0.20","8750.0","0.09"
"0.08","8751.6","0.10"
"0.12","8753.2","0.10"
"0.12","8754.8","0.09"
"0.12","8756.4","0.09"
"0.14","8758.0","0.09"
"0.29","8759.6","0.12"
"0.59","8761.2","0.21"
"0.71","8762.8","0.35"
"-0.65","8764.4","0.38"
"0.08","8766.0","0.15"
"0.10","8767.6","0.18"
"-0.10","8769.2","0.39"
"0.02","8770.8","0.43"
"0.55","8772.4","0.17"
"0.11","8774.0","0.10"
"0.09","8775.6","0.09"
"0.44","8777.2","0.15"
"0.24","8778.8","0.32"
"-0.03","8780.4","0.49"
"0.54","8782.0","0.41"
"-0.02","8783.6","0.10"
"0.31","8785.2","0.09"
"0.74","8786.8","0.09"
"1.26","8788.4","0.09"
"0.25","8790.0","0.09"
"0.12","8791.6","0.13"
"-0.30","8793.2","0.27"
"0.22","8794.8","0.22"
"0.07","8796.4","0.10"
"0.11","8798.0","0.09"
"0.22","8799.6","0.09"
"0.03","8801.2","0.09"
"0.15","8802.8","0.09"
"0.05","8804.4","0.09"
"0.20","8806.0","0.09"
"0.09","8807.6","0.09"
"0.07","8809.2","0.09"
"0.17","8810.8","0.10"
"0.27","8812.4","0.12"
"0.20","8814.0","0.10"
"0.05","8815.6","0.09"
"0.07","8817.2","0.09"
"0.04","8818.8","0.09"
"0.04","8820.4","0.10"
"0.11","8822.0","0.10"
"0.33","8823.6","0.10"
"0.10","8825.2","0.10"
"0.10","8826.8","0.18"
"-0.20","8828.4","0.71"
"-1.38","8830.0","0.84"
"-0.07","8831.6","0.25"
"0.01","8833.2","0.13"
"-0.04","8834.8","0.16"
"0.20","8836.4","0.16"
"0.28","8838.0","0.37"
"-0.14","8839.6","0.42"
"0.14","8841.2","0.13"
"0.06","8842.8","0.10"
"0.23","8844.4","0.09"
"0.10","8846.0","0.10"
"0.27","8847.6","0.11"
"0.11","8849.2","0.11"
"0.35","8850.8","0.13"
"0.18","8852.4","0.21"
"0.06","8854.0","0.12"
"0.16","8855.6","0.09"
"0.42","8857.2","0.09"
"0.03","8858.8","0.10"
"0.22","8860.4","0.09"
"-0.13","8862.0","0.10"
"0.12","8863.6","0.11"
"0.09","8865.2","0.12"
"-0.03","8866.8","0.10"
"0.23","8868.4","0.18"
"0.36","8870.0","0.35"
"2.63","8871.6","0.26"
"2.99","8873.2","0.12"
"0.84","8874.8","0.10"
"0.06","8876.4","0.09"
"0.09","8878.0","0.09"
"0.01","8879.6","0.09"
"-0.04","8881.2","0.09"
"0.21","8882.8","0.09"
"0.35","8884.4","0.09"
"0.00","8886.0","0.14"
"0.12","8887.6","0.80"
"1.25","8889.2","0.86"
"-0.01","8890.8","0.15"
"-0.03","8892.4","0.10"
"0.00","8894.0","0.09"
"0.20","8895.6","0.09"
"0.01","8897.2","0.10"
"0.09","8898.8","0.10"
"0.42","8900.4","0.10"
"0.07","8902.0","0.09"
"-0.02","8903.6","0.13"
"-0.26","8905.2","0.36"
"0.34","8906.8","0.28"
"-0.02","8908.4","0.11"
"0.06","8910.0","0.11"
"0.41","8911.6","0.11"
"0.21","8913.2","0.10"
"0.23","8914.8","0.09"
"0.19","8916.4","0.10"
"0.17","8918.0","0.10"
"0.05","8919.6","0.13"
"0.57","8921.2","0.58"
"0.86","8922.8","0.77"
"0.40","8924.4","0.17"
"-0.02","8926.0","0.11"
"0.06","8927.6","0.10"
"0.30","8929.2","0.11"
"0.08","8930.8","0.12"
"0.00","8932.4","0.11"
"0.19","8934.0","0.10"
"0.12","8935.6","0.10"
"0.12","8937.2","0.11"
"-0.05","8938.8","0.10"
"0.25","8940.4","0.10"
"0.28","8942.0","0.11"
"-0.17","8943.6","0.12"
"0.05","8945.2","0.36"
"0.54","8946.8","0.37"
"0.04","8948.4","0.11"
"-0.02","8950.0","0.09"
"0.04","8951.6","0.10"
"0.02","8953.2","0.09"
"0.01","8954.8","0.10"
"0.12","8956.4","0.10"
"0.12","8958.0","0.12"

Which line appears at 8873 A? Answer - [O III] 5007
